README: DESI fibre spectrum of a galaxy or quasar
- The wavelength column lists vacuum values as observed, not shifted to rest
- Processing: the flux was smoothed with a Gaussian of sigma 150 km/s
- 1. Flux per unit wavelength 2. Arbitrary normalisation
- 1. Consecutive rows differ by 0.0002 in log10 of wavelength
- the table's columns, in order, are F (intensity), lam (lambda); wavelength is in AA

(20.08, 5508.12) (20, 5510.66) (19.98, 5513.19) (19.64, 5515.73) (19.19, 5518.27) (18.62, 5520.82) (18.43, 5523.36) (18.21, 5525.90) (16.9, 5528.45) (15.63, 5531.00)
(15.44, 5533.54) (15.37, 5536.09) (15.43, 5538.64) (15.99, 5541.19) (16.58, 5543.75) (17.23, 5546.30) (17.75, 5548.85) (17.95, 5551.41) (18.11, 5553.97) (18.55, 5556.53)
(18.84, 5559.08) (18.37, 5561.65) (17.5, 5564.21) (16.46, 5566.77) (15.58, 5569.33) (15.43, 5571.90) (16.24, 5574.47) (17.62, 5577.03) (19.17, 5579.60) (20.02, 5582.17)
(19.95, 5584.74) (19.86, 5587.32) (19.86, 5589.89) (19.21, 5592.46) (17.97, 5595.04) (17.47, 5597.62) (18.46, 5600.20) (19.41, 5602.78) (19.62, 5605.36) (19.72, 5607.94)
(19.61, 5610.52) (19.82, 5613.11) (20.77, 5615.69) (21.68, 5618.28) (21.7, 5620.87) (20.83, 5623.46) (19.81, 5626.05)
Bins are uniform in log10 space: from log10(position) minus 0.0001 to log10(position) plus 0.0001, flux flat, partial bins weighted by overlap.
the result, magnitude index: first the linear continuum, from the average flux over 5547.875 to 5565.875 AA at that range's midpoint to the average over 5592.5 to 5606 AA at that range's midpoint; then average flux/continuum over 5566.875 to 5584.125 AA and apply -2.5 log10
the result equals 0.06 mag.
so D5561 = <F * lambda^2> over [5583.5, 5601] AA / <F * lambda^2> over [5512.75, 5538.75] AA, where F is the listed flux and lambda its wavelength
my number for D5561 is 1.11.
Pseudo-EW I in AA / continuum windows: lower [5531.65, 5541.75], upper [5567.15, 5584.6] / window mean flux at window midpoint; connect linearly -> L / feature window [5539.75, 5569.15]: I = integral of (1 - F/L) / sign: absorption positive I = -1.9 AA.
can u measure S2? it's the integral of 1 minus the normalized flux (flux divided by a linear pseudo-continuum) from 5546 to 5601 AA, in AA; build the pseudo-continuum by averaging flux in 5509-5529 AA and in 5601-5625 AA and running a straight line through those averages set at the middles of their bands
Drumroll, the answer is 4.6 AA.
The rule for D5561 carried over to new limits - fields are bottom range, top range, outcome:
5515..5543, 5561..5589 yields 1.06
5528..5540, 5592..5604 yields 1.20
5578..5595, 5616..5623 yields 1.11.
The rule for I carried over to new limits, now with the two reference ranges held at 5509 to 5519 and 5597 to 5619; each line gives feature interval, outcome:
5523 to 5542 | 3.27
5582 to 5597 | 0.23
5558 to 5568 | 0.97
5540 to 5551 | 1.53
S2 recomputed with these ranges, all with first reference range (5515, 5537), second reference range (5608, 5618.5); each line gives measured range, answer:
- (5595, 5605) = 0.7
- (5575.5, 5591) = 0.0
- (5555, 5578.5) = 2.0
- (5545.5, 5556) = 0.2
